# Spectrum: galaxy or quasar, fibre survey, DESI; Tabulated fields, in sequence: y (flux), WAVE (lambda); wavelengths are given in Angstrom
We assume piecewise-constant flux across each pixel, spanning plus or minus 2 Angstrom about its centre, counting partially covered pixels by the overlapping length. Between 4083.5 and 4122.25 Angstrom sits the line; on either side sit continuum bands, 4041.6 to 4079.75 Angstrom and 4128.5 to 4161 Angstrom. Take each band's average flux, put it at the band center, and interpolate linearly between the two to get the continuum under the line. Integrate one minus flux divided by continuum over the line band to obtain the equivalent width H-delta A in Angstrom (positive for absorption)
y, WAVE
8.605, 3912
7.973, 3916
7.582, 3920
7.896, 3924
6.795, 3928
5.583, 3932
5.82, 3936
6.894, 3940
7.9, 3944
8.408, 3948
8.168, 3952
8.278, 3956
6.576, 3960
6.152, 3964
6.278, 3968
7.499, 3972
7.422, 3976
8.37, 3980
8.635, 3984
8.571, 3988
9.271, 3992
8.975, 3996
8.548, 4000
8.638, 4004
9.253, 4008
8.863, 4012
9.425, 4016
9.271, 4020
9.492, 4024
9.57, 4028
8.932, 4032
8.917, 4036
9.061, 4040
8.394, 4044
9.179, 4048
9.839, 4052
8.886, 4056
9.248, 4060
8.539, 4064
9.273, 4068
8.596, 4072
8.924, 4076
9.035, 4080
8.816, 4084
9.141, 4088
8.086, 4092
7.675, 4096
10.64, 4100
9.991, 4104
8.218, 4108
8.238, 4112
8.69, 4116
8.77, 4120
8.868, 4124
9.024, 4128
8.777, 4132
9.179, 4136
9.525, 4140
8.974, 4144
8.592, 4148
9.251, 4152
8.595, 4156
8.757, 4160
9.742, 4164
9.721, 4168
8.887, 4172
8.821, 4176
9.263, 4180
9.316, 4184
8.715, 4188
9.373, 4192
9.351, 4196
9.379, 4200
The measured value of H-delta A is 0.65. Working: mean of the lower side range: 8.99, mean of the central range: 8.83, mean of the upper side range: 8.97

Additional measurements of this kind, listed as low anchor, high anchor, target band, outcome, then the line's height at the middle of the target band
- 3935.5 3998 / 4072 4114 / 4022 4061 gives -3.4 Angstrom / 8.41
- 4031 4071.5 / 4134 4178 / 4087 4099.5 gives 0.7 Angstrom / 9.05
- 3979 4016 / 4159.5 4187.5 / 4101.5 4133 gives 0.8 Angstrom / 9.09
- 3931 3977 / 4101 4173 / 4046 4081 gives -3.5 Angstrom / 8.25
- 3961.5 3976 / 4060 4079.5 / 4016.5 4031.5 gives -2.8 Angstrom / 7.92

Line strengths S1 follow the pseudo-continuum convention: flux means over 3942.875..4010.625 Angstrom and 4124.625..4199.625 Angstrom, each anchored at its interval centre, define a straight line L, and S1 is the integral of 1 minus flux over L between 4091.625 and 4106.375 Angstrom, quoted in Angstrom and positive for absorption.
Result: -0.7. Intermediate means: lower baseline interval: 8.06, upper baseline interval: 9.11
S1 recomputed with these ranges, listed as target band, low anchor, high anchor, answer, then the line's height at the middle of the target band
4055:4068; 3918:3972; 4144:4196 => -1.3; 8.14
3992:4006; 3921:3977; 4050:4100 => -1.7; 7.83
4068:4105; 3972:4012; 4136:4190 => -0.5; 8.87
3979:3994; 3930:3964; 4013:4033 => -0.8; 8.28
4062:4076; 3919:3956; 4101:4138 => -0.6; 8.46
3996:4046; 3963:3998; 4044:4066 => -2.8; 8.56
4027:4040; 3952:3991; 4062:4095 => -1.3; 8.28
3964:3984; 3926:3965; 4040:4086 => 0.4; 7.54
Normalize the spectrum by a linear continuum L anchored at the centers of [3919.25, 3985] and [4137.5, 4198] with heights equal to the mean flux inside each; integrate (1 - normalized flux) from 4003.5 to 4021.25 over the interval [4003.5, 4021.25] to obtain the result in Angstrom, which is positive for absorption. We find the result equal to -3.01 Angstrom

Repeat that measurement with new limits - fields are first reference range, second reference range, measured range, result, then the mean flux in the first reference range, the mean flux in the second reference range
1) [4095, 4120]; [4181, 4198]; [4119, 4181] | 0.2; 8.95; 9.19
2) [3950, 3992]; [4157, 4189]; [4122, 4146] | -0.5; 7.67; 9.15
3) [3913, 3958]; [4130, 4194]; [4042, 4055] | -1.4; 7.42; 9.09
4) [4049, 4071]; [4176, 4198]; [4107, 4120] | 1.0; 9.13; 9.17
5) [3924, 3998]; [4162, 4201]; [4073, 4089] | -0.9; 7.54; 9.25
